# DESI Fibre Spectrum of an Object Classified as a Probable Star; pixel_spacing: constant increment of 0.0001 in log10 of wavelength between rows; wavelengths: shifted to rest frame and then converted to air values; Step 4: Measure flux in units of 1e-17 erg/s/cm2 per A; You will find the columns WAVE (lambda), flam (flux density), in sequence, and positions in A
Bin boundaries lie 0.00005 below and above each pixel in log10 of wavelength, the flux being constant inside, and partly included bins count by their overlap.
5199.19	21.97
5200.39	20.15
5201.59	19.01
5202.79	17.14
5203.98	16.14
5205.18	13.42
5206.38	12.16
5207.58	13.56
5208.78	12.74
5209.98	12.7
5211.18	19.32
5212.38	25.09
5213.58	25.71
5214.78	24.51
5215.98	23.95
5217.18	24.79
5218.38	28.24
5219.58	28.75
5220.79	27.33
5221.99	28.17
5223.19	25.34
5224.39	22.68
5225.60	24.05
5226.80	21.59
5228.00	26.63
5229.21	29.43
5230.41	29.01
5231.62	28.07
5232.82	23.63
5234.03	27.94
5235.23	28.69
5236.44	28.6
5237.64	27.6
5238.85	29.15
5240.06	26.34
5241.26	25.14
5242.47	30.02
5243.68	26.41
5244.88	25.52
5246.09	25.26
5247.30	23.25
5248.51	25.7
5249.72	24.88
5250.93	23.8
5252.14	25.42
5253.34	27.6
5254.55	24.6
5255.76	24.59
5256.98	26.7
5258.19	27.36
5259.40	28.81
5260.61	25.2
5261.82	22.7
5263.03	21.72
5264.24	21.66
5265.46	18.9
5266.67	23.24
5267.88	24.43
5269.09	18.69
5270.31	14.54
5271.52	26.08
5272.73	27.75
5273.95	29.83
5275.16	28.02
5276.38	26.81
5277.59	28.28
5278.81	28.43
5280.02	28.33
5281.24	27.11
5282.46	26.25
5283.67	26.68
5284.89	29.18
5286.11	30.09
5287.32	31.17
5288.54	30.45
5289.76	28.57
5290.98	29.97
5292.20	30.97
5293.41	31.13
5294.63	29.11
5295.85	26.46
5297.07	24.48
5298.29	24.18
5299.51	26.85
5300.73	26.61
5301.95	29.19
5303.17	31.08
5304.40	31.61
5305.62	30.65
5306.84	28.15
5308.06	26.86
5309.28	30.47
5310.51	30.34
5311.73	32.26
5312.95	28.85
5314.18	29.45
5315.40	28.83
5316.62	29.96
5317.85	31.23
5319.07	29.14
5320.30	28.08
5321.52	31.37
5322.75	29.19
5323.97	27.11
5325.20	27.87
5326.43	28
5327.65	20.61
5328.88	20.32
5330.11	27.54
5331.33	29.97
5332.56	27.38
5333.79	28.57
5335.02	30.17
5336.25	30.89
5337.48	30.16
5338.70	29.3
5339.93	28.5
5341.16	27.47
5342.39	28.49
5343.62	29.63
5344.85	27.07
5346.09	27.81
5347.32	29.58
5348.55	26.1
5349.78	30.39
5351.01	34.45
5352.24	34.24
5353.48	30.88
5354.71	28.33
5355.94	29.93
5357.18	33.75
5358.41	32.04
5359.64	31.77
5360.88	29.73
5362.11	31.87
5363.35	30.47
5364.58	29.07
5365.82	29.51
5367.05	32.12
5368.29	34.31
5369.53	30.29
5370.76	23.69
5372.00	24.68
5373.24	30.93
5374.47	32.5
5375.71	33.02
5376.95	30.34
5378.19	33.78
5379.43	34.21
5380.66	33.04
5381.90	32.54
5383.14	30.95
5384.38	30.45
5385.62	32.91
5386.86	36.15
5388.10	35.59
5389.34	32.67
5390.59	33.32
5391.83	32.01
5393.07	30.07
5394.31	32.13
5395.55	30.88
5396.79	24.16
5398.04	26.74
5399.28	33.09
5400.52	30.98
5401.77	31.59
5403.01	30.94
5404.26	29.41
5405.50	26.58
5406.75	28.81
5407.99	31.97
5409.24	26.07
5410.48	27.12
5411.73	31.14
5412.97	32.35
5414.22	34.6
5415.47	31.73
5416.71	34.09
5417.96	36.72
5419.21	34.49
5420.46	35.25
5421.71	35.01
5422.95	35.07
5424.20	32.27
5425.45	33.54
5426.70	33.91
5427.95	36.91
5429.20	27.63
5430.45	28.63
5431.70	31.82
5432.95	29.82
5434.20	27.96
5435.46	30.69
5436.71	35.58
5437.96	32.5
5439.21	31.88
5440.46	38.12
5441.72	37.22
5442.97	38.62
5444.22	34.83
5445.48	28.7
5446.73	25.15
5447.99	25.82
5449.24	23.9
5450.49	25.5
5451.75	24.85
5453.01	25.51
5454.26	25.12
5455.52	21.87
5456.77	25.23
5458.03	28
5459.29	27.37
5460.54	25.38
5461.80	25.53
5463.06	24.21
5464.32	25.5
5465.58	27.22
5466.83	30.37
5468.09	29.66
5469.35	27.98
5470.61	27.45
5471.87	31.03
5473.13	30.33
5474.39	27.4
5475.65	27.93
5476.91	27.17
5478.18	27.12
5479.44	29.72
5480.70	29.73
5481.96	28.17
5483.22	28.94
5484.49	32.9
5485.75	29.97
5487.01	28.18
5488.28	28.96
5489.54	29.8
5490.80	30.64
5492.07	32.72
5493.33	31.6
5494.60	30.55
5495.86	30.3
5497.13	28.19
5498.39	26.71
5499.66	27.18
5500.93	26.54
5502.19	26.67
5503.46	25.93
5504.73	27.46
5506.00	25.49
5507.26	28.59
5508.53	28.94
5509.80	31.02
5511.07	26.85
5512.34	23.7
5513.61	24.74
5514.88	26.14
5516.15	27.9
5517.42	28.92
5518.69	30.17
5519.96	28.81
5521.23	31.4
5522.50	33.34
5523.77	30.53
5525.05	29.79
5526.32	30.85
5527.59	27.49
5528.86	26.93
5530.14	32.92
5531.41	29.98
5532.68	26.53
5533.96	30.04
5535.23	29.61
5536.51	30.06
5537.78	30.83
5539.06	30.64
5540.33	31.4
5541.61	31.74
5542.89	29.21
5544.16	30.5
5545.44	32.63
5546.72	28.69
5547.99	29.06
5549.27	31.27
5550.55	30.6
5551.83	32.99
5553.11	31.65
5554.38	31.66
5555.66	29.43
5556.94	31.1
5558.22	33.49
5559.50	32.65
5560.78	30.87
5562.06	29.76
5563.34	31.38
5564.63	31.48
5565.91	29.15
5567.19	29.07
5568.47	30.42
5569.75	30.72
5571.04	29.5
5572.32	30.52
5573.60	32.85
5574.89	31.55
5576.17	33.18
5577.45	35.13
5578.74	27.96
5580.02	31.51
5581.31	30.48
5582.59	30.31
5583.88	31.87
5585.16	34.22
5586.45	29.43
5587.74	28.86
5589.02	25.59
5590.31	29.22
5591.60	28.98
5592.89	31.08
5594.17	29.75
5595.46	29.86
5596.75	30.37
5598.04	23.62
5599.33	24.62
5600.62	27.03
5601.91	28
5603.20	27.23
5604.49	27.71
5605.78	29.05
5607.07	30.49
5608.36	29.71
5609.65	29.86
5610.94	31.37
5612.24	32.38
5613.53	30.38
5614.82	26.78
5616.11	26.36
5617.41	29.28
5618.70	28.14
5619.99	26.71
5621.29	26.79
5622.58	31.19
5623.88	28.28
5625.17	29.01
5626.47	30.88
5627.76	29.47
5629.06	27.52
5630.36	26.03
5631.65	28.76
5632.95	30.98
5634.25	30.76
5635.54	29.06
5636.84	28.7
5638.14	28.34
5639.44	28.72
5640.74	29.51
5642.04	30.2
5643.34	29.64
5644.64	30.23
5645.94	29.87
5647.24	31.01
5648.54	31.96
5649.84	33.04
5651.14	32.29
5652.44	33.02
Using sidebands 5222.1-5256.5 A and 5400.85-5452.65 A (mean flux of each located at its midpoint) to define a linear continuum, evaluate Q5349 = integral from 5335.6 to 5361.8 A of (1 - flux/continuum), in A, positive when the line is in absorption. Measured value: -0.8 A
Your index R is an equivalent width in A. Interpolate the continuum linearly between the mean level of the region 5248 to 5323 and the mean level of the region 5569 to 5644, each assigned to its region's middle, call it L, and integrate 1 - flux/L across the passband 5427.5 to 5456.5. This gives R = -1.6 A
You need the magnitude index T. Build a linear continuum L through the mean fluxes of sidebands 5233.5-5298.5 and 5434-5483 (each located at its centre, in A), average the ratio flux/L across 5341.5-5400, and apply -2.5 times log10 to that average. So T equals -0.12 mag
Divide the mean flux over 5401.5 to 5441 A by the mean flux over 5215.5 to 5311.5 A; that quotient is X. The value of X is 1.2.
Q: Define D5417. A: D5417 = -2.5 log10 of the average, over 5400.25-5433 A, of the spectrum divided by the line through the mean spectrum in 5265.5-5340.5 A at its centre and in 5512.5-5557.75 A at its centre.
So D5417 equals -0.10 mag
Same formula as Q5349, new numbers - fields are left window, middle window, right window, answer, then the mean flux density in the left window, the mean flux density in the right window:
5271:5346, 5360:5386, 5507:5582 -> -1.8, 28.5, 30.2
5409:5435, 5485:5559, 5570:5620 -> 2.9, 32.3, 29.6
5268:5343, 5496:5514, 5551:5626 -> 1.4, 28.1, 29.9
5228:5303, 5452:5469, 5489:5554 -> 1.5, 26.5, 29.4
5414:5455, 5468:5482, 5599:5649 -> 1.1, 31.6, 29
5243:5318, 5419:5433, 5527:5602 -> -2.1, 27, 30.2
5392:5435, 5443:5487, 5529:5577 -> 4.8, 31.3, 30.8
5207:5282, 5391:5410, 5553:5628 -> -1.8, 25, 29.8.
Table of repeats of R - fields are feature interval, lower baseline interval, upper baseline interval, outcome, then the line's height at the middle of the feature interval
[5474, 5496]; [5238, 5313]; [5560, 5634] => -0.74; 28.6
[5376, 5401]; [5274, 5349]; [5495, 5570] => -2.56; 28.9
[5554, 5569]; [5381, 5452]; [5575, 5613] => -0.44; 30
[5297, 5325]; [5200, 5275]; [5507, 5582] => -3.95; 25.4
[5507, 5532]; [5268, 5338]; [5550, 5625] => 0.42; 29.4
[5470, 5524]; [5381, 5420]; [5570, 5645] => 3.07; 30.5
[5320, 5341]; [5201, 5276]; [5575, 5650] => -2.13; 25.4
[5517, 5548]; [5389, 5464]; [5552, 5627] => -0.10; 30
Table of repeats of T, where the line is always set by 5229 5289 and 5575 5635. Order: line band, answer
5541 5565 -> -0.081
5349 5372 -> -0.138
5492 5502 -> -0.024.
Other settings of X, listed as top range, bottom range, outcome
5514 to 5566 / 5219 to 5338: 1.12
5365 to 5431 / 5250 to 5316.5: 1.17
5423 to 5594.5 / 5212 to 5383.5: 1.06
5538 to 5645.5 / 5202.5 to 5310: 1.17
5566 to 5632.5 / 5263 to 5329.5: 1.07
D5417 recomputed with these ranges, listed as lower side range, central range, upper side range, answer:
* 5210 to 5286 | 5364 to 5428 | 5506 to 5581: -0.136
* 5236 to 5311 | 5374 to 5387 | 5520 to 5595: -0.158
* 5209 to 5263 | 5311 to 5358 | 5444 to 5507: -0.100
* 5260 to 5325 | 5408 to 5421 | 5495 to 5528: -0.159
